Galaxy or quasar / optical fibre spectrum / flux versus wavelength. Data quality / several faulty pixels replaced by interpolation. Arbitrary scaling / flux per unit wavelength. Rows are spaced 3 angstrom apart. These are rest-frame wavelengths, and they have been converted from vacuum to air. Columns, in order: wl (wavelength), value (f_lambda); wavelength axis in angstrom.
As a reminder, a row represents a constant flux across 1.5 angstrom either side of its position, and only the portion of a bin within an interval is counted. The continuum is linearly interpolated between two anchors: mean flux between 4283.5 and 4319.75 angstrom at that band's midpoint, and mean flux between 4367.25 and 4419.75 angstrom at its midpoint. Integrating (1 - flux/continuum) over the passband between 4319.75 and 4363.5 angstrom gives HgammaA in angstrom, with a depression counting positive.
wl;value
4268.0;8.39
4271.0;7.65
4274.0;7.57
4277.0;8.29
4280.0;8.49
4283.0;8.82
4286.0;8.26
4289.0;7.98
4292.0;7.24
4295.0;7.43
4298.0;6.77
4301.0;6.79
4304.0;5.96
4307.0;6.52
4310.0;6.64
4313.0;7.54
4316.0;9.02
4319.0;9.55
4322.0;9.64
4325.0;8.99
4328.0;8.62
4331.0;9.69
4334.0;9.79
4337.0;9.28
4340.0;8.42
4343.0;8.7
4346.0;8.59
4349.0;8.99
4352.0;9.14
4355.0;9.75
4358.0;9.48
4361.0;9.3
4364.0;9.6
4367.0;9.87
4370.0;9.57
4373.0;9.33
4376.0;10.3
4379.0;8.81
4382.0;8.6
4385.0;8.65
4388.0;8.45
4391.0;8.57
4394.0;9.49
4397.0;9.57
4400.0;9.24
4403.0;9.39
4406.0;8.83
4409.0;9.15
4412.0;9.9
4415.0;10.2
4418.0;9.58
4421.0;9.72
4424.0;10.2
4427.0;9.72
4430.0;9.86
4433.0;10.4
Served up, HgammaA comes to -4.9 angstrom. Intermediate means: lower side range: 7.47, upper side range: 9.29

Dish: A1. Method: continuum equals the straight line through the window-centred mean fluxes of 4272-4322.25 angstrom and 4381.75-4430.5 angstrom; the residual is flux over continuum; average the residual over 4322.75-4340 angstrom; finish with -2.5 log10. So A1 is -0.12 mag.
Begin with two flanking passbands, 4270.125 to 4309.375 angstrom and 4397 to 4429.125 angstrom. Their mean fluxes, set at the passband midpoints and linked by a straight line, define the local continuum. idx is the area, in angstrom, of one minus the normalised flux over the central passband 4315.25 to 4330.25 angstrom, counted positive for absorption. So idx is -2.1 angstrom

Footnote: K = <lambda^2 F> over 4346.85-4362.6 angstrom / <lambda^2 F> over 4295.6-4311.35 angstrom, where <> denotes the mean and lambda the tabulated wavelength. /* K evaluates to 1.4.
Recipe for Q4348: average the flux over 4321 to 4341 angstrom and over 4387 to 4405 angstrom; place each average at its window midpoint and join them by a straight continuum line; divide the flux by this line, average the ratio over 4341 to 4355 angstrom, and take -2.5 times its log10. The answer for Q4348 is 0.03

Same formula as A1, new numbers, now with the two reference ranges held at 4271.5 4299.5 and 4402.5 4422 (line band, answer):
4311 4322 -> -0.06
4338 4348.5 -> 0.00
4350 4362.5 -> -0.07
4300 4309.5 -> 0.25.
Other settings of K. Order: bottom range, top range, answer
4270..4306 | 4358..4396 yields 1.27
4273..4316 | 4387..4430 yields 1.33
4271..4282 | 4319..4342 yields 1.17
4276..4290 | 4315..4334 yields 1.13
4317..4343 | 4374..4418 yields 1.03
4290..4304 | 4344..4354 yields 1.31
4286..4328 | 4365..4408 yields 1.23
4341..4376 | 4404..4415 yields 1.03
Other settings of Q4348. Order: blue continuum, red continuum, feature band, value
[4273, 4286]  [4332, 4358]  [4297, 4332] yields 0.103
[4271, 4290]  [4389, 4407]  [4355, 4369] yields -0.084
